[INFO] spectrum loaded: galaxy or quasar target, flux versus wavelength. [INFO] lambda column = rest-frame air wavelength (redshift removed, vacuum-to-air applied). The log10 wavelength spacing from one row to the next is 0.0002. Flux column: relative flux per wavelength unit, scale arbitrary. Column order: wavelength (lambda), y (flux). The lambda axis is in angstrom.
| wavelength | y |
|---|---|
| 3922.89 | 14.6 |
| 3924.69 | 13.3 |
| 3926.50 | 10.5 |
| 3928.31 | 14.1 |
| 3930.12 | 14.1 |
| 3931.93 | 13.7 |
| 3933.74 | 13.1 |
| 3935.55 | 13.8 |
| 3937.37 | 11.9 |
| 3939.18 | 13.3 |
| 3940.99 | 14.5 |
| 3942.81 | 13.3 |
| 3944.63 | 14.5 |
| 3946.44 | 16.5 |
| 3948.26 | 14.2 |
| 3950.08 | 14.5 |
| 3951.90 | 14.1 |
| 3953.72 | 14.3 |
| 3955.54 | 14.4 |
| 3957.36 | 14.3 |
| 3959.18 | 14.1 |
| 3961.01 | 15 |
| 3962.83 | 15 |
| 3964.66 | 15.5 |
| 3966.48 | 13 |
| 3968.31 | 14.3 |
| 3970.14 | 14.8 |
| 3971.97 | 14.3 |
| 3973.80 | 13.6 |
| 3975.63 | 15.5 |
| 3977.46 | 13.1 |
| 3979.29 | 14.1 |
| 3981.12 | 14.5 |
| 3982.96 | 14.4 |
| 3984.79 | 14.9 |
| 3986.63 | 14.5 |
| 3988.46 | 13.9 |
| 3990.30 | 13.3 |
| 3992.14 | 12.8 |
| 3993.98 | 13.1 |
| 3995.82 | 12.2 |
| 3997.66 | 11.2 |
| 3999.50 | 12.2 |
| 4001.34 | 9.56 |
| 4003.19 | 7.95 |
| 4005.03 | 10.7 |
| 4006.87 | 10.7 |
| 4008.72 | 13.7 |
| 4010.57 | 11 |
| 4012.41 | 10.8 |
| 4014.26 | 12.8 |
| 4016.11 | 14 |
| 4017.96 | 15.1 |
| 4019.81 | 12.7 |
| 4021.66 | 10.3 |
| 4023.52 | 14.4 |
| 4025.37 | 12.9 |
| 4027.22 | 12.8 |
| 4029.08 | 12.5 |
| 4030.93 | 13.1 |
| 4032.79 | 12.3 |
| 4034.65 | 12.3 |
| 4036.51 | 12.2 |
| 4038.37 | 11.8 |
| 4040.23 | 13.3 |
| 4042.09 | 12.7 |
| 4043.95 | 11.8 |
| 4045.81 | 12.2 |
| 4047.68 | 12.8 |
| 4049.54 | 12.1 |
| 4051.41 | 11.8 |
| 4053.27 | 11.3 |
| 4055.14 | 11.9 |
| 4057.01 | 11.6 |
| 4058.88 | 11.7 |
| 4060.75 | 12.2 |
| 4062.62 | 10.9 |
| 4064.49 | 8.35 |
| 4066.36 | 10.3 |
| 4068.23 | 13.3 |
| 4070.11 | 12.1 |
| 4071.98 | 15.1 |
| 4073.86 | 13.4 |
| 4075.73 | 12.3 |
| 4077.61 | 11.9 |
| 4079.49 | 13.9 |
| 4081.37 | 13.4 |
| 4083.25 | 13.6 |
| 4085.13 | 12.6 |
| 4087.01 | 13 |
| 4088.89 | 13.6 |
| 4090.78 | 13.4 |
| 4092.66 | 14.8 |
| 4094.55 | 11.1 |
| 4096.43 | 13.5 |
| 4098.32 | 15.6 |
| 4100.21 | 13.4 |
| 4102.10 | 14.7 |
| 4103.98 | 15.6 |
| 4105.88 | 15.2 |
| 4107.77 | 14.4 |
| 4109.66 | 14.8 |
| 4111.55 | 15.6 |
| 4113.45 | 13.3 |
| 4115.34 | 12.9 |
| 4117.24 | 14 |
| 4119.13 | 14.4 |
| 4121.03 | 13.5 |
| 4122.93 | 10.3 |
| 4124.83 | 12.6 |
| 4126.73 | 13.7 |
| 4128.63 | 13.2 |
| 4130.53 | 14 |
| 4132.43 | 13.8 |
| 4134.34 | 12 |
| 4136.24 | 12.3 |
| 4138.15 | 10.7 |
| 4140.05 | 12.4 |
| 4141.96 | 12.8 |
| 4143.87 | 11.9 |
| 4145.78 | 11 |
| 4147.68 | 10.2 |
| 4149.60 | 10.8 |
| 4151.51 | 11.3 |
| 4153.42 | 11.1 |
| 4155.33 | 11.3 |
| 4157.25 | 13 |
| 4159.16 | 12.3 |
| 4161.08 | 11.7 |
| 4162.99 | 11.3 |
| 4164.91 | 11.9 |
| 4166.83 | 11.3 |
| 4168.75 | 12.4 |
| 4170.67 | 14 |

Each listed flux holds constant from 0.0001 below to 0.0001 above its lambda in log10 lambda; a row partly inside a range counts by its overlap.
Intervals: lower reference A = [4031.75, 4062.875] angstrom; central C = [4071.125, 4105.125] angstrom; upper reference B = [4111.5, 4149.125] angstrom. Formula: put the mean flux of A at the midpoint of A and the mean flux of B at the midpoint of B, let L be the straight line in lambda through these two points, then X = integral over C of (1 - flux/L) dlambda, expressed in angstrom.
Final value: -3.47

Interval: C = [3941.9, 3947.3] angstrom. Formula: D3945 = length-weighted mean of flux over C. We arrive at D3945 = 14.8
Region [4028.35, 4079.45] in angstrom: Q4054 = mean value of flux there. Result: 12.1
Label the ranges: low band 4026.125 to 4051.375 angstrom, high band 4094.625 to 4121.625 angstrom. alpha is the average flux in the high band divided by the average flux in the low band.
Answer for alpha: 1.15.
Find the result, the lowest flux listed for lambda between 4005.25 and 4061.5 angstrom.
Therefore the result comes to 10.3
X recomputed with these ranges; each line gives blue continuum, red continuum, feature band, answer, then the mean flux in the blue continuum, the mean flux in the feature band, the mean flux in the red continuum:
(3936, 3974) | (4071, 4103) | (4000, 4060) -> 7.5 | 14.3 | 12.1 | 13.5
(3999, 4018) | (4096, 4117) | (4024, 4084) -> 2.5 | 11.5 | 12.3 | 14.5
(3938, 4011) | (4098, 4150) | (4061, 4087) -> 1.7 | 13.5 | 12.4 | 13.2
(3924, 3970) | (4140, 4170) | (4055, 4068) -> 1.7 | 14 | 11.1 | 11.7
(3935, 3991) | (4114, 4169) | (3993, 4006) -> 2.7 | 14.2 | 11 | 12.2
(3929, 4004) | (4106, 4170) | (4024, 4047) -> 1.2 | 13.7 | 12.5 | 12.5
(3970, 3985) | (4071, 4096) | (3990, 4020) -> 4.5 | 14.3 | 11.9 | 13.2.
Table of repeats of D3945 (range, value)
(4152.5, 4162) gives 11.9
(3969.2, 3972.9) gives 14.5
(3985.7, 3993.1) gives 13.6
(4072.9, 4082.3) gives 13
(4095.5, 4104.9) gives 14.6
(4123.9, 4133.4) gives 13.5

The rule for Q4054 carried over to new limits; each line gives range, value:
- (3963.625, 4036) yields 12.9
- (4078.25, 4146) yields 13.4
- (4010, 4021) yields 12.7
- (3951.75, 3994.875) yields 14.2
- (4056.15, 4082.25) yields 12.2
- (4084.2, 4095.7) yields 13.1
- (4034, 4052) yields 12.3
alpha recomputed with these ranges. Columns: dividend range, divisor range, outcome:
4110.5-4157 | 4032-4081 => 1.03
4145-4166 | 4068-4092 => 0.87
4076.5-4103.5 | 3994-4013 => 1.22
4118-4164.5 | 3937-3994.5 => 0.86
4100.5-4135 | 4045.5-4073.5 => 1.16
